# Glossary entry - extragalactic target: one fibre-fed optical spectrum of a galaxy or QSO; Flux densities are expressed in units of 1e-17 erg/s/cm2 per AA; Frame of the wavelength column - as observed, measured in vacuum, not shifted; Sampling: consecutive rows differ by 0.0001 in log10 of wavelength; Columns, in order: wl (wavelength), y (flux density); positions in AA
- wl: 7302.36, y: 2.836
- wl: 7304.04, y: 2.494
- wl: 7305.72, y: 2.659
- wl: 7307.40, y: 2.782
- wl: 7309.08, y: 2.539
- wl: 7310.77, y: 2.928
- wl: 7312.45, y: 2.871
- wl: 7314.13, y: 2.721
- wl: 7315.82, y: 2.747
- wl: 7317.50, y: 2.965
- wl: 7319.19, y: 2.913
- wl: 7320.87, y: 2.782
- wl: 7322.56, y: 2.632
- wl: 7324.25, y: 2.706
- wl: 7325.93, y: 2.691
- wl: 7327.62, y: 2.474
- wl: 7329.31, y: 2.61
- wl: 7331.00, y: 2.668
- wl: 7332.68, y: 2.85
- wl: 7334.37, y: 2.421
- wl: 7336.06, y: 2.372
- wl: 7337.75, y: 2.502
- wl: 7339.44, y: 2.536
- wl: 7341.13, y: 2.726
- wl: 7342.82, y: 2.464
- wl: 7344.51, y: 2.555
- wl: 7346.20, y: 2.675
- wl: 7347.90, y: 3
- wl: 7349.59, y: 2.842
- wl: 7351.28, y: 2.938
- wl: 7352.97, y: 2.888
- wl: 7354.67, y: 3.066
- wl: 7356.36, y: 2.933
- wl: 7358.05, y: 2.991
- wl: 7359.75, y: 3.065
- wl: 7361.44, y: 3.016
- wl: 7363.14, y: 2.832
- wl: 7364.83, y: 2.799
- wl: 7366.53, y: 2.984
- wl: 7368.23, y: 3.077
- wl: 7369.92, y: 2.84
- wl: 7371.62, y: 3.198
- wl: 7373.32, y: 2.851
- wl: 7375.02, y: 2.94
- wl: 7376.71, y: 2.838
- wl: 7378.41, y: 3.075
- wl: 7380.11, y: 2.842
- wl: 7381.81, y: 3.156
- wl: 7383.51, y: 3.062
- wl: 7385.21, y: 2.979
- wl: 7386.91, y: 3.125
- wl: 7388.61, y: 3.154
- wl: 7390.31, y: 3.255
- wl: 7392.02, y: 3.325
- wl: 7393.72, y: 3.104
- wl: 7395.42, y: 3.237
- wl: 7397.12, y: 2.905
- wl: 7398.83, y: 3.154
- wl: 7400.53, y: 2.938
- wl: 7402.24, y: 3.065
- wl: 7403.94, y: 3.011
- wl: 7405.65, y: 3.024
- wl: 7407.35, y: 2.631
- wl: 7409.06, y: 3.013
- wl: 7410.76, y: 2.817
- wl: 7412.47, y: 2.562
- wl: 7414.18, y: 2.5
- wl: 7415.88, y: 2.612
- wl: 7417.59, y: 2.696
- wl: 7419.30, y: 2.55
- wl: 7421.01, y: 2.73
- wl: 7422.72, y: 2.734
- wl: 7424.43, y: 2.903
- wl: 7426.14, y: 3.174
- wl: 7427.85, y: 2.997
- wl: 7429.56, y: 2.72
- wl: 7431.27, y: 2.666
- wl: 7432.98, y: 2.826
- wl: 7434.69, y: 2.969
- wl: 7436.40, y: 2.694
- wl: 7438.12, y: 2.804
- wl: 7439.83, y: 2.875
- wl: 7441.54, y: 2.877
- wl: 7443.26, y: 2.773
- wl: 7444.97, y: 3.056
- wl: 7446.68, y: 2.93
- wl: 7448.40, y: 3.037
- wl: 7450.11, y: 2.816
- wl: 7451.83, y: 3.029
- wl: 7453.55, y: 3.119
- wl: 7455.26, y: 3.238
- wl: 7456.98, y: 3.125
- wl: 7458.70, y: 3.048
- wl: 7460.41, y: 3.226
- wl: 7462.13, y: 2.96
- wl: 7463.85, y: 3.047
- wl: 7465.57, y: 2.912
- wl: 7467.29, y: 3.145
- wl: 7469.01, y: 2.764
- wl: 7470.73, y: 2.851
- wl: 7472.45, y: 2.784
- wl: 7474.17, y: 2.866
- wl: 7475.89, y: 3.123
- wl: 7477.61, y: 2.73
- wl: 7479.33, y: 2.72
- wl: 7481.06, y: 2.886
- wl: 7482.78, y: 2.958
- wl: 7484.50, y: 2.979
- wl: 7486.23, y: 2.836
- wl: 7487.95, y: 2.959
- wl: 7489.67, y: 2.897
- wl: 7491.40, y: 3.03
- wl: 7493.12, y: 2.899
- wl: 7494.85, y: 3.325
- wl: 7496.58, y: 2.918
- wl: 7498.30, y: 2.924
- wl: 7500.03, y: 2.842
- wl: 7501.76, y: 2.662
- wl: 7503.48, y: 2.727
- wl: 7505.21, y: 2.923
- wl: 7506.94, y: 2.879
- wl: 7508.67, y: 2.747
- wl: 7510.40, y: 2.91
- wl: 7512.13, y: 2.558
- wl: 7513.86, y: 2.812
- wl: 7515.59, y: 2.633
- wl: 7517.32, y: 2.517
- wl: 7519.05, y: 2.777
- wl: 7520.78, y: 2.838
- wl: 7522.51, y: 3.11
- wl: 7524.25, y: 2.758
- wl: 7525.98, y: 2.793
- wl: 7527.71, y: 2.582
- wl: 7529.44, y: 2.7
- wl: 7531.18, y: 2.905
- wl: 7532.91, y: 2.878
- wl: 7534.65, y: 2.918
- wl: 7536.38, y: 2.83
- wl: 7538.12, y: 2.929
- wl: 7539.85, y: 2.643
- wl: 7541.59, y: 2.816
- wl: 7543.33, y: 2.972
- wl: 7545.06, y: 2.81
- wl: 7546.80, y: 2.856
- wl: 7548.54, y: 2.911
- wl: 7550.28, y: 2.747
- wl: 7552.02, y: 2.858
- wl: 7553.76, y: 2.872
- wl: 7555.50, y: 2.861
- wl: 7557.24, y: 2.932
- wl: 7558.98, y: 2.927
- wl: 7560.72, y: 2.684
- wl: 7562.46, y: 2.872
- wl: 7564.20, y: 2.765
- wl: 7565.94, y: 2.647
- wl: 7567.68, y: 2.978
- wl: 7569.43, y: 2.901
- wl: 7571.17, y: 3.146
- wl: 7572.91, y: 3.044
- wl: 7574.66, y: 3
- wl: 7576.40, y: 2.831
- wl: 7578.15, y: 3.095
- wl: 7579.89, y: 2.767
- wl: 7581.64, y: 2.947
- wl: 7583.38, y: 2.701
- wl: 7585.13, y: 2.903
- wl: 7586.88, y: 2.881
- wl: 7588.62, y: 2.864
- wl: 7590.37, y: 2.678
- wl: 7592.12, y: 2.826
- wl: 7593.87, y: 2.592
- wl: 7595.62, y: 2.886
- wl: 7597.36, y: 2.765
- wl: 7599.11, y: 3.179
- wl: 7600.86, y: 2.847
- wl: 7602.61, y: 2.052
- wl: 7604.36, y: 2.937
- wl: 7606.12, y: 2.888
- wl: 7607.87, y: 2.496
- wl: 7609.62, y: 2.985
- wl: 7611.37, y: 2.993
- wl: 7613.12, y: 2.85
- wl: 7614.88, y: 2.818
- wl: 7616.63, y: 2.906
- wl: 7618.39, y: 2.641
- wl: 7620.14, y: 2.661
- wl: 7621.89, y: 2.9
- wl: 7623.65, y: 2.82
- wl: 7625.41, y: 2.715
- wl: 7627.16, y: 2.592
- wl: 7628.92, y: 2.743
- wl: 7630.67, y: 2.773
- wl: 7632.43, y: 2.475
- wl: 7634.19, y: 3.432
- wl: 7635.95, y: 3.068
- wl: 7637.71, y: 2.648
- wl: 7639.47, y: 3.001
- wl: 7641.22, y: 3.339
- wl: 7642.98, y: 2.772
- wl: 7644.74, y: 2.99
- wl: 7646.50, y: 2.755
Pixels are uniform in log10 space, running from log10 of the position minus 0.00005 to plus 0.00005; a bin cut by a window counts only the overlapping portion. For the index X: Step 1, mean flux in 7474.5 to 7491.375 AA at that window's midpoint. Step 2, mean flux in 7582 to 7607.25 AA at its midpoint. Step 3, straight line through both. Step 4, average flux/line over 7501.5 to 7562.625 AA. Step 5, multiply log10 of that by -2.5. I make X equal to 0.02 mag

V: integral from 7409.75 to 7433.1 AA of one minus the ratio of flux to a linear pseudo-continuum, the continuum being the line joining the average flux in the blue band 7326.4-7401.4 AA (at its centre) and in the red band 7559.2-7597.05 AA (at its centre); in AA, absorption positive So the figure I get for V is 1.1 AA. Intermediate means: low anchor 2.89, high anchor 2.86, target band 2.75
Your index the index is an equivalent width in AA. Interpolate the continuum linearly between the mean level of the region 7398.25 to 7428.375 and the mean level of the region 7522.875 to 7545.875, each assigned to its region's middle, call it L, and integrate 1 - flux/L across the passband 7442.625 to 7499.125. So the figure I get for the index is -2.8 AA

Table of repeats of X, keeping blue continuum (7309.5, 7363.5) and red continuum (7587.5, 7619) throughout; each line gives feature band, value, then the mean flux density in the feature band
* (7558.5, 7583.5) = -0.04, 2.89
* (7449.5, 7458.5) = -0.11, 3.07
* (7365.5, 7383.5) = -0.08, 2.98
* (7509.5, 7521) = 0.03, 2.71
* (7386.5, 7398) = -0.14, 3.16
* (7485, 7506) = -0.05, 2.91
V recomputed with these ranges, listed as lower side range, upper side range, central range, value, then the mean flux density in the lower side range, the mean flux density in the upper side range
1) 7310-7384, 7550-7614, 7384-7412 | -2.1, 2.82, 2.84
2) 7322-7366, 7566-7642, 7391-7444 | -1.8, 2.74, 2.85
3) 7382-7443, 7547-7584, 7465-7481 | 0.1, 2.91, 2.88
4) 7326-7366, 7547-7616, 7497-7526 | 0.3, 2.75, 2.84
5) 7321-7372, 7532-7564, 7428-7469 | -2.0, 2.77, 2.85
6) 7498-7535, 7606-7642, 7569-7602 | -0.7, 2.79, 2.84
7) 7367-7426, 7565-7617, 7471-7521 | 0.7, 2.94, 2.85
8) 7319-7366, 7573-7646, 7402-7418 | -0.1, 2.75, 2.84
